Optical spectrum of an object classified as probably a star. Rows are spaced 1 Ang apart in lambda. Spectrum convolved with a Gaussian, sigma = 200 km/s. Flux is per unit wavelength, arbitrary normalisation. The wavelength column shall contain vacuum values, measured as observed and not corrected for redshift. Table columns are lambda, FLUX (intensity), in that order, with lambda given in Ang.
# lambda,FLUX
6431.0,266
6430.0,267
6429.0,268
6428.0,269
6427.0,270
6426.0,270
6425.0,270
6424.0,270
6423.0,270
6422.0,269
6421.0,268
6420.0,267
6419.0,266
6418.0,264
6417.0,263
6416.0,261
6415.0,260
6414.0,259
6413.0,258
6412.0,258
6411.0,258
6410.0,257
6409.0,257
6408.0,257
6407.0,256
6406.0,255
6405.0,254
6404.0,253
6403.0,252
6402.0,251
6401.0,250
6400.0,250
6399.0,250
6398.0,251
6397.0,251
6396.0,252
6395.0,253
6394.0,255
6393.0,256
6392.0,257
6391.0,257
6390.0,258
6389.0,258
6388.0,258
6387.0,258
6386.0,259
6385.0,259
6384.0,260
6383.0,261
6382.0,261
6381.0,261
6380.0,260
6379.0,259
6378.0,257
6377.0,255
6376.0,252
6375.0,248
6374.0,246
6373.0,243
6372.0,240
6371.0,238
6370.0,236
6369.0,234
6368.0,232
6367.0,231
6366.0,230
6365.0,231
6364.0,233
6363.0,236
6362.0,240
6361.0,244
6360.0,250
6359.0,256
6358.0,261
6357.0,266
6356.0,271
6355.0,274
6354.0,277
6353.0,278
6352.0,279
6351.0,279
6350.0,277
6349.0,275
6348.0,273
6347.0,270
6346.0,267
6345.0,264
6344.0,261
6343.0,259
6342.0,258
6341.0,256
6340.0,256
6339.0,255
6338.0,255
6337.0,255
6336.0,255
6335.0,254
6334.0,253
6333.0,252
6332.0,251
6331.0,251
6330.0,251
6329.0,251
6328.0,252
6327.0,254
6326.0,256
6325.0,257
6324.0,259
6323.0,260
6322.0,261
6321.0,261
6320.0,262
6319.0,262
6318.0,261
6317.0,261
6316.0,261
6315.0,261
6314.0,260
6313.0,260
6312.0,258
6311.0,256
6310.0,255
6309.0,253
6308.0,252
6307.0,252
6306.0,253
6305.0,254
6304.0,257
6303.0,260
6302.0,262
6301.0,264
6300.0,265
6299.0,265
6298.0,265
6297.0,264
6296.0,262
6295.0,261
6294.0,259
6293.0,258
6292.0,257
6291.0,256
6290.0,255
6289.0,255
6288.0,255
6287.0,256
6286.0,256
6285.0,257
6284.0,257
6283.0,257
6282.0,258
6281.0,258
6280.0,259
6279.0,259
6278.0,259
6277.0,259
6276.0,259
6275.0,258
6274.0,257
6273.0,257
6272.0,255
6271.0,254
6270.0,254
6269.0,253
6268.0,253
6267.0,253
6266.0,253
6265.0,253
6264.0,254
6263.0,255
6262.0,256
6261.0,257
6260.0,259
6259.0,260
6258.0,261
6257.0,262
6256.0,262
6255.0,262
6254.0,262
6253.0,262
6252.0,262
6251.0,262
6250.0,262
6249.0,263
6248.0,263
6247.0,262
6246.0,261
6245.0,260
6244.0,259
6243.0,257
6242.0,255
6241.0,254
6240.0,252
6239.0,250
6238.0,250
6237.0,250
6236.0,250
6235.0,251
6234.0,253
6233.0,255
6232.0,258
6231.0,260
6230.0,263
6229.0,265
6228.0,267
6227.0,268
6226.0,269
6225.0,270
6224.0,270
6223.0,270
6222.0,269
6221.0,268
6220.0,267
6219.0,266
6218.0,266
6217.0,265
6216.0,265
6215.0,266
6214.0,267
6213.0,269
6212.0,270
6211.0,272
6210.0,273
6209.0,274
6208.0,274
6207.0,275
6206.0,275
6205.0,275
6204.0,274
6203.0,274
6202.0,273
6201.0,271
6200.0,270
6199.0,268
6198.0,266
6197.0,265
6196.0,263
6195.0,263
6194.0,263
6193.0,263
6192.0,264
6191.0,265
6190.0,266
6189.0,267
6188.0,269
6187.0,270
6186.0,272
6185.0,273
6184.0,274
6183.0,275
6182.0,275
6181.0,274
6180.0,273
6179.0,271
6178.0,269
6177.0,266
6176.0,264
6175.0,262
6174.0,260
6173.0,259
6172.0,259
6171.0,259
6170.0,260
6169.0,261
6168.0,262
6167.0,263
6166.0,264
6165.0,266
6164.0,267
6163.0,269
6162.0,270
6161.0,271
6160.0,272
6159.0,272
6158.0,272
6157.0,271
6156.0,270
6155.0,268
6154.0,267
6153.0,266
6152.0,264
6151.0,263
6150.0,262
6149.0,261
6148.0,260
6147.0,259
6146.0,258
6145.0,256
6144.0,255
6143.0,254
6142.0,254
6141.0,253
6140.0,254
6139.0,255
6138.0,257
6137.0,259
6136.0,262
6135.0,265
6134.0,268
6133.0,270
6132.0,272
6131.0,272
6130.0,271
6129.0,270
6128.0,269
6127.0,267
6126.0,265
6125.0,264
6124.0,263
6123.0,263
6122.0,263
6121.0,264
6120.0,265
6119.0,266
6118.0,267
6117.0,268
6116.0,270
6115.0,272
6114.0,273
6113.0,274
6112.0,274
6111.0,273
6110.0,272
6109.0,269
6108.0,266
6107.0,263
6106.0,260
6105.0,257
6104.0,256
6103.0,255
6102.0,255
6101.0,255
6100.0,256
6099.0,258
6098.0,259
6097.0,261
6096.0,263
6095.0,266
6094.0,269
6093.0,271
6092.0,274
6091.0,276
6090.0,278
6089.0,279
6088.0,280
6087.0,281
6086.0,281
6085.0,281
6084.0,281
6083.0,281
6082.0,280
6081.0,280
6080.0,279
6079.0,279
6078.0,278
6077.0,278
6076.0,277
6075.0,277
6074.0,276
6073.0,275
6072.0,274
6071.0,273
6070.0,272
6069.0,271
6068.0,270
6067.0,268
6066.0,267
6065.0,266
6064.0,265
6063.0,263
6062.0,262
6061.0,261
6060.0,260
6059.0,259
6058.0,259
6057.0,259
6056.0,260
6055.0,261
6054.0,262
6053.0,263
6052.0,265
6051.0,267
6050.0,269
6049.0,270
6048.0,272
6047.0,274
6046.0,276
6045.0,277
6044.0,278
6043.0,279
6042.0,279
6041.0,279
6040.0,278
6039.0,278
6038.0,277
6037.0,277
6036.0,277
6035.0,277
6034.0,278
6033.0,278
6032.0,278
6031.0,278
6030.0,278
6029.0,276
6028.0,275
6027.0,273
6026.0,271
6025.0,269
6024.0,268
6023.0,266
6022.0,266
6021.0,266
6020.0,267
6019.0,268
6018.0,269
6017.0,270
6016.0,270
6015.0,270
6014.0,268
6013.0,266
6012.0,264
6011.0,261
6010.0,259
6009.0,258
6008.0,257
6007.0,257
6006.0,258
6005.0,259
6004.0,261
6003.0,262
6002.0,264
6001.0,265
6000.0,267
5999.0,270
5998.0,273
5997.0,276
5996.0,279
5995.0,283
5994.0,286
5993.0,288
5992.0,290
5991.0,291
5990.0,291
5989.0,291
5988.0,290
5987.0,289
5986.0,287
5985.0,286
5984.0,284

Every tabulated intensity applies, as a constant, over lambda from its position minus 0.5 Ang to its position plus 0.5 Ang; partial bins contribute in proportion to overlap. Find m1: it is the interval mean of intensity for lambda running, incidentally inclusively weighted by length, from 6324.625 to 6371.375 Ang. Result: 255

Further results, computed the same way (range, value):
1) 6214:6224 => 267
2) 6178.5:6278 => 263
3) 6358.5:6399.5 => 249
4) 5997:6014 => 263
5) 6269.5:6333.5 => 258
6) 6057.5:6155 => 267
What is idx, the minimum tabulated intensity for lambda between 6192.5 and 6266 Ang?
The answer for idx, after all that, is 250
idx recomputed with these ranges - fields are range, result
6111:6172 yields 253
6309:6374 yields 230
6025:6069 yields 259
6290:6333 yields 251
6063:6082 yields 263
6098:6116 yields 255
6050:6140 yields 254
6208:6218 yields 265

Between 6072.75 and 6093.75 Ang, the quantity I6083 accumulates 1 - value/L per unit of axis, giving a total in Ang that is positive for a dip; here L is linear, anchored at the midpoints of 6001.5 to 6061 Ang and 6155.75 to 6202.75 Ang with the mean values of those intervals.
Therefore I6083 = -0.77 Ang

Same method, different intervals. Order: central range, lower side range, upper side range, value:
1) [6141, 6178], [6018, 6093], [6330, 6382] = 0.4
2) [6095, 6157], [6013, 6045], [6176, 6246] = 1.4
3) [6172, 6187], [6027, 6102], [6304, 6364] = -0.1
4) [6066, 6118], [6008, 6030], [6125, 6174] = -1.0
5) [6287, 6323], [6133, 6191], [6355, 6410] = -0.4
